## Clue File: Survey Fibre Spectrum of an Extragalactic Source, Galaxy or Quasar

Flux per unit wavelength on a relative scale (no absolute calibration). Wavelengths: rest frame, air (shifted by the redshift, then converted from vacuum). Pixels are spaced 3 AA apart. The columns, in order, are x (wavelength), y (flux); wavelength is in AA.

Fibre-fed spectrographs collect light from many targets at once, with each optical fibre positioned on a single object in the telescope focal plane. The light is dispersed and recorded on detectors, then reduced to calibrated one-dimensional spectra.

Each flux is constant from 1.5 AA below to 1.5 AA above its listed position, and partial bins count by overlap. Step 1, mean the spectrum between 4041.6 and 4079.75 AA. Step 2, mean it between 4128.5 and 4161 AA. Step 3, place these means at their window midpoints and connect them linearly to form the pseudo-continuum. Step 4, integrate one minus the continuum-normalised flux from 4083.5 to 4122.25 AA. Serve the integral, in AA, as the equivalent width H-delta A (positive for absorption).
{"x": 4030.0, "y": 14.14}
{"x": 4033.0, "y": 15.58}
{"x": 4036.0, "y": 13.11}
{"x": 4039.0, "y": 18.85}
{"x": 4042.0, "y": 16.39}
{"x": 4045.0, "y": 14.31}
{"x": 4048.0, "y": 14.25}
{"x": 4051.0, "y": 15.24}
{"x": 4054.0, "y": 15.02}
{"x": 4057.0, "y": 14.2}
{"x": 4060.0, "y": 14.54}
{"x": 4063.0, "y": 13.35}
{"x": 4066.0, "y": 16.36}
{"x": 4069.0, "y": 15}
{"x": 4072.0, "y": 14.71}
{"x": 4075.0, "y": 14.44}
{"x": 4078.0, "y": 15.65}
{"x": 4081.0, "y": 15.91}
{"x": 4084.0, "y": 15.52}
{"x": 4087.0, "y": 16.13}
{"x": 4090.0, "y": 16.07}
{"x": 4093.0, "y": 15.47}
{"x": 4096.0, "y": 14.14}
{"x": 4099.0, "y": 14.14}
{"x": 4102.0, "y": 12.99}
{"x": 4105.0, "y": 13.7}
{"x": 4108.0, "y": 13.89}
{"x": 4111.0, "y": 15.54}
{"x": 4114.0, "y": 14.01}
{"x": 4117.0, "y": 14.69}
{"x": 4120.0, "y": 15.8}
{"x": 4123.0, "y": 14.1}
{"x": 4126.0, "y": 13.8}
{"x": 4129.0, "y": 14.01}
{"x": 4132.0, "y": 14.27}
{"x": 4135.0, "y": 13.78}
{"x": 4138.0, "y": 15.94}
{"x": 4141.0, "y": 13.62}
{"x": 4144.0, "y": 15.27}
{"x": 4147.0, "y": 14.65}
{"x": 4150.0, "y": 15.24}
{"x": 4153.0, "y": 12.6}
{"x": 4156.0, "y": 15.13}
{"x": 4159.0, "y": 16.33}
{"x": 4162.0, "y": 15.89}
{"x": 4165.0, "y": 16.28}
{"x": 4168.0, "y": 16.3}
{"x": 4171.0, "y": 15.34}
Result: 0.0 AA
